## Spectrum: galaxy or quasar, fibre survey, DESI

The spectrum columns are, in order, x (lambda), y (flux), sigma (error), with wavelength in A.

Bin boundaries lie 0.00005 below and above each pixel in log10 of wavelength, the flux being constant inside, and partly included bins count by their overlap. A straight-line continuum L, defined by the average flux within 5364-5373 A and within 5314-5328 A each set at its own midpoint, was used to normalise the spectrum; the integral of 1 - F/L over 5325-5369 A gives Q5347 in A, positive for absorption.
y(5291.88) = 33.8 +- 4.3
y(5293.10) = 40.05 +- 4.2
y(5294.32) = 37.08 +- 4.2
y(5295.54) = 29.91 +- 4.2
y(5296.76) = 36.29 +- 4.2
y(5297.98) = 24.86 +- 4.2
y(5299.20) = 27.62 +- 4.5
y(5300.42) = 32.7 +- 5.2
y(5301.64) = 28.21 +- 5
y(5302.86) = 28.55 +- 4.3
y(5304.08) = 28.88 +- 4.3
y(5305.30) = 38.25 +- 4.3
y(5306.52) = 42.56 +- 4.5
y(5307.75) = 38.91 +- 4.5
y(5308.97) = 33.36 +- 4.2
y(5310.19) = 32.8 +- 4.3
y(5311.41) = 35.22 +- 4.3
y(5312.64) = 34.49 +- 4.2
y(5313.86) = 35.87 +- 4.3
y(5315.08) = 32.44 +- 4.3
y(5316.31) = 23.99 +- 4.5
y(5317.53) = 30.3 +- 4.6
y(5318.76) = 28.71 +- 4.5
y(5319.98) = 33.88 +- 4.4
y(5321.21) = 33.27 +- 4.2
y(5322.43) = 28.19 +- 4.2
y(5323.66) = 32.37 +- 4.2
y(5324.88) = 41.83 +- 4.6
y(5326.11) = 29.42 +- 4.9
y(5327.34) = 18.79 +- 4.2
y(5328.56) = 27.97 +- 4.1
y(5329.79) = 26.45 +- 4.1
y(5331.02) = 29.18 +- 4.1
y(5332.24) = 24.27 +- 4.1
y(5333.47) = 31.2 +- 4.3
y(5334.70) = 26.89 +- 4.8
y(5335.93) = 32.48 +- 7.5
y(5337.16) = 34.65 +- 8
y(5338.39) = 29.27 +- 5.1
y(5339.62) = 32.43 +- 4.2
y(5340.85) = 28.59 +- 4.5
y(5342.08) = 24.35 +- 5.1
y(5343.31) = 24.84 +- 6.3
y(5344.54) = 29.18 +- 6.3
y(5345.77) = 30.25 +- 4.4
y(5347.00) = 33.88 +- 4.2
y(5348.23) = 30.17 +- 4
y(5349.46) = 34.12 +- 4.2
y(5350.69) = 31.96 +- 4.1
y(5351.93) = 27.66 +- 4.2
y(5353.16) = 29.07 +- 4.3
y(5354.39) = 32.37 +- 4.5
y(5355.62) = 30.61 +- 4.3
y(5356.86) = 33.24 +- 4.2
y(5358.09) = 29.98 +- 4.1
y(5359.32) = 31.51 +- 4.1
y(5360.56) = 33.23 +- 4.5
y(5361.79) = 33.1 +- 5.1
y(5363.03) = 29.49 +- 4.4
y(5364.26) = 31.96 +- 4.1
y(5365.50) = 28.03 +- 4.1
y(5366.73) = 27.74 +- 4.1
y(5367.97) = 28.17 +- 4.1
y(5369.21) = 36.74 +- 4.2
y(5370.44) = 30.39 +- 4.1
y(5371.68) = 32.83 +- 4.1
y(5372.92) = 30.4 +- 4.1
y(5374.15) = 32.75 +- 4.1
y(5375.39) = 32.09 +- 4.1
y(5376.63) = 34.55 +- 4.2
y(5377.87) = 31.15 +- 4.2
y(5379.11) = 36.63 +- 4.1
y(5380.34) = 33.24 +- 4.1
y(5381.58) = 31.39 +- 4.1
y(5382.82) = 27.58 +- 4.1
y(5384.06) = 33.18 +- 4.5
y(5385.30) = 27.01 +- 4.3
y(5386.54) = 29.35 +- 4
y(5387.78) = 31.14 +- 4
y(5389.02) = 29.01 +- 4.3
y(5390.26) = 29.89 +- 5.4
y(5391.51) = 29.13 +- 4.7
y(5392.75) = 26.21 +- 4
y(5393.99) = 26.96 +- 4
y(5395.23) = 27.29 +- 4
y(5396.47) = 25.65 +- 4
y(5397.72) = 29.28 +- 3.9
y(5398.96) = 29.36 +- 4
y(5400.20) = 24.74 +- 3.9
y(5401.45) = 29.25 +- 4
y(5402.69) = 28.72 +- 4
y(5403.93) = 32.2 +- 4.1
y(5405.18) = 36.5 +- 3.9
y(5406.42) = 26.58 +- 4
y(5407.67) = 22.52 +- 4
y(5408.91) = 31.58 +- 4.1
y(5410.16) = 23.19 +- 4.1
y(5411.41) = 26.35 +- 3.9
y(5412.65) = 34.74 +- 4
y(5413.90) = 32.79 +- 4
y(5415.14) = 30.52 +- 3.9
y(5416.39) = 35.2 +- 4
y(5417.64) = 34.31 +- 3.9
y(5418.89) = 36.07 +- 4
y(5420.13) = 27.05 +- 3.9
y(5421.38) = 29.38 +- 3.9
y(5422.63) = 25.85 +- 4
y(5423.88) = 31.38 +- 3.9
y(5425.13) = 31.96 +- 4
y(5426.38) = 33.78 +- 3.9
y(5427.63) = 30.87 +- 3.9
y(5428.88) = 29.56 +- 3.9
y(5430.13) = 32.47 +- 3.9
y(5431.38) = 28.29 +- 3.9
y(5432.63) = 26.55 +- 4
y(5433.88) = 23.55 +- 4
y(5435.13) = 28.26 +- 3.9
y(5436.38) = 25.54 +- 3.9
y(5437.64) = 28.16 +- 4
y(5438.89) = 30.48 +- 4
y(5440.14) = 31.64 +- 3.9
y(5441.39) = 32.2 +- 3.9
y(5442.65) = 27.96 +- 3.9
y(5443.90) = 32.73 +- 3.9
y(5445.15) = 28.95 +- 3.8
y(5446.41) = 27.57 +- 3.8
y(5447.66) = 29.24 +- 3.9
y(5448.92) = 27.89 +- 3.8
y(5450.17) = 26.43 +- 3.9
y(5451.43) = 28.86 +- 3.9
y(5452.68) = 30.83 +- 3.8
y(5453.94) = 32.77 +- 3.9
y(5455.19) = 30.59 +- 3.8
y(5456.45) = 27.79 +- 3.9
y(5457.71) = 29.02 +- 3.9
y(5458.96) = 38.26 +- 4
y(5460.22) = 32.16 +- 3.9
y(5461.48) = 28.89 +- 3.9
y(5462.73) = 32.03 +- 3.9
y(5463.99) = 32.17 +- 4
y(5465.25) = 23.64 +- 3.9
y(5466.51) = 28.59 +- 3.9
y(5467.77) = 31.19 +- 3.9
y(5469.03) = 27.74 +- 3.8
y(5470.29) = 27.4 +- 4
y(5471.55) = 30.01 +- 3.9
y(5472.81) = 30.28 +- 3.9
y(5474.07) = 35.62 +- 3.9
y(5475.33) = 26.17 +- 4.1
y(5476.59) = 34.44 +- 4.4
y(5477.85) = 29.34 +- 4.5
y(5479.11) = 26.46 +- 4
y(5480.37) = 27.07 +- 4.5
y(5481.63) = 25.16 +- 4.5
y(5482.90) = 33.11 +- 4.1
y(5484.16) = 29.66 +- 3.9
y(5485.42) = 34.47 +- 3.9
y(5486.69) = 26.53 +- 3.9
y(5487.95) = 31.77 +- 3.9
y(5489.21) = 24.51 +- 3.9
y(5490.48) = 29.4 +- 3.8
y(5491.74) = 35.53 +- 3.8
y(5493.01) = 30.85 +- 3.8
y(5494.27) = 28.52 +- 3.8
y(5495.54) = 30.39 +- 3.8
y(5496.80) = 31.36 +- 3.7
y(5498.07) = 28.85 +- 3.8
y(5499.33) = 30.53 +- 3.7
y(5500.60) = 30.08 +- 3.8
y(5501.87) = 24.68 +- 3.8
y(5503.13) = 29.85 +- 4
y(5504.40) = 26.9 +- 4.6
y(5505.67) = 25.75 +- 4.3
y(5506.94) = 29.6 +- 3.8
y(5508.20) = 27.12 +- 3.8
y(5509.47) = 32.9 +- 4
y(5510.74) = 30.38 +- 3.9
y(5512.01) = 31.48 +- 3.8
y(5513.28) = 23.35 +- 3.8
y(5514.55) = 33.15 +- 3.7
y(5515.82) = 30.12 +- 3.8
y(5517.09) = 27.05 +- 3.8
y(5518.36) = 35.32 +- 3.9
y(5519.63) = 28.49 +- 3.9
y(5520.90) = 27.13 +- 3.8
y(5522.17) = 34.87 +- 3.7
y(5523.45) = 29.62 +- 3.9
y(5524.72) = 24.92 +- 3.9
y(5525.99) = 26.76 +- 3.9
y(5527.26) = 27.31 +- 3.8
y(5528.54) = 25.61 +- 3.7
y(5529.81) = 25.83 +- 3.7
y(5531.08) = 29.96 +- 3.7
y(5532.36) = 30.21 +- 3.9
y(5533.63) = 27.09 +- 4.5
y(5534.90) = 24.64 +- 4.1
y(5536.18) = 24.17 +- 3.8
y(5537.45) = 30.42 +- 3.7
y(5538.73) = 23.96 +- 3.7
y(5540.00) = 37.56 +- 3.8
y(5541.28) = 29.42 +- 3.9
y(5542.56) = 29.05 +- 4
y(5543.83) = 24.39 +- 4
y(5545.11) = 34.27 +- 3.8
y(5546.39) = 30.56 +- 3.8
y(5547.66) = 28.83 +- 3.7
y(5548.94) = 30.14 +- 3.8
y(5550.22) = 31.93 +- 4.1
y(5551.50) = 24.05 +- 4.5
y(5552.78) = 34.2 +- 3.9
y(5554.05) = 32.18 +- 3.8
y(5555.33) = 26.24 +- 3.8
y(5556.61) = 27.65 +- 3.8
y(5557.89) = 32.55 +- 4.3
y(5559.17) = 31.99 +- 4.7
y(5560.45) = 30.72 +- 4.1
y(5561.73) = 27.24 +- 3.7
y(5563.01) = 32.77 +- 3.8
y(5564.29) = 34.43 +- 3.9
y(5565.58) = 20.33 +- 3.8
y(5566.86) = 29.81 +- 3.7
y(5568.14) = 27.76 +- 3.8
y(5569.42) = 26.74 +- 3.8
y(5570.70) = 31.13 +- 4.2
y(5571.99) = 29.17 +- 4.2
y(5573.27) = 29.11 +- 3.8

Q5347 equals 1.1 A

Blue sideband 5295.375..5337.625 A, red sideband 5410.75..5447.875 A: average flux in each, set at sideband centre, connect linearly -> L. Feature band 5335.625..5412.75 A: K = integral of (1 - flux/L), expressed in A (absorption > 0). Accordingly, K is 1.4 A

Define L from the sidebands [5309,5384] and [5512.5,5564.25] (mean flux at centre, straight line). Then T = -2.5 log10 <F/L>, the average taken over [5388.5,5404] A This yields 0.09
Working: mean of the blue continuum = 30.9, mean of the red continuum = 29.2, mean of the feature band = 28.1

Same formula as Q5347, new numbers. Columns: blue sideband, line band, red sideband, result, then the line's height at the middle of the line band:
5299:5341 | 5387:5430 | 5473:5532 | 0.89 A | 30.3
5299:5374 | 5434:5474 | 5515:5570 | 0.30 A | 29.9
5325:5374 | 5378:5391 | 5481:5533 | -0.41 A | 29.9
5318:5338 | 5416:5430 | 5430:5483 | -0.86 A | 29.6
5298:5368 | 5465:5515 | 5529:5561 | 0.50 A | 29.7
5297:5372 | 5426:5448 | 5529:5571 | 0.58 A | 30.1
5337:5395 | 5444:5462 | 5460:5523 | -0.07 A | 29.9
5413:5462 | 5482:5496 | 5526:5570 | -0.35 A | 29.6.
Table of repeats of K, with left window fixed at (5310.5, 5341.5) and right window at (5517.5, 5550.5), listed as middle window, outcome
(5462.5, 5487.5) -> -0.2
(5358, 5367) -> -0.2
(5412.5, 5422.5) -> -0.8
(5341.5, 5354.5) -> 0.3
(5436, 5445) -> -0.1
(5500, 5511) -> 0.2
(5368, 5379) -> -0.9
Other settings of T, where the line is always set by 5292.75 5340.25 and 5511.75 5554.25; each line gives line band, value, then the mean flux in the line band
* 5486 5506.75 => 0.01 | 29.1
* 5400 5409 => 0.05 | 29.1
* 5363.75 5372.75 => 0.01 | 30.8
